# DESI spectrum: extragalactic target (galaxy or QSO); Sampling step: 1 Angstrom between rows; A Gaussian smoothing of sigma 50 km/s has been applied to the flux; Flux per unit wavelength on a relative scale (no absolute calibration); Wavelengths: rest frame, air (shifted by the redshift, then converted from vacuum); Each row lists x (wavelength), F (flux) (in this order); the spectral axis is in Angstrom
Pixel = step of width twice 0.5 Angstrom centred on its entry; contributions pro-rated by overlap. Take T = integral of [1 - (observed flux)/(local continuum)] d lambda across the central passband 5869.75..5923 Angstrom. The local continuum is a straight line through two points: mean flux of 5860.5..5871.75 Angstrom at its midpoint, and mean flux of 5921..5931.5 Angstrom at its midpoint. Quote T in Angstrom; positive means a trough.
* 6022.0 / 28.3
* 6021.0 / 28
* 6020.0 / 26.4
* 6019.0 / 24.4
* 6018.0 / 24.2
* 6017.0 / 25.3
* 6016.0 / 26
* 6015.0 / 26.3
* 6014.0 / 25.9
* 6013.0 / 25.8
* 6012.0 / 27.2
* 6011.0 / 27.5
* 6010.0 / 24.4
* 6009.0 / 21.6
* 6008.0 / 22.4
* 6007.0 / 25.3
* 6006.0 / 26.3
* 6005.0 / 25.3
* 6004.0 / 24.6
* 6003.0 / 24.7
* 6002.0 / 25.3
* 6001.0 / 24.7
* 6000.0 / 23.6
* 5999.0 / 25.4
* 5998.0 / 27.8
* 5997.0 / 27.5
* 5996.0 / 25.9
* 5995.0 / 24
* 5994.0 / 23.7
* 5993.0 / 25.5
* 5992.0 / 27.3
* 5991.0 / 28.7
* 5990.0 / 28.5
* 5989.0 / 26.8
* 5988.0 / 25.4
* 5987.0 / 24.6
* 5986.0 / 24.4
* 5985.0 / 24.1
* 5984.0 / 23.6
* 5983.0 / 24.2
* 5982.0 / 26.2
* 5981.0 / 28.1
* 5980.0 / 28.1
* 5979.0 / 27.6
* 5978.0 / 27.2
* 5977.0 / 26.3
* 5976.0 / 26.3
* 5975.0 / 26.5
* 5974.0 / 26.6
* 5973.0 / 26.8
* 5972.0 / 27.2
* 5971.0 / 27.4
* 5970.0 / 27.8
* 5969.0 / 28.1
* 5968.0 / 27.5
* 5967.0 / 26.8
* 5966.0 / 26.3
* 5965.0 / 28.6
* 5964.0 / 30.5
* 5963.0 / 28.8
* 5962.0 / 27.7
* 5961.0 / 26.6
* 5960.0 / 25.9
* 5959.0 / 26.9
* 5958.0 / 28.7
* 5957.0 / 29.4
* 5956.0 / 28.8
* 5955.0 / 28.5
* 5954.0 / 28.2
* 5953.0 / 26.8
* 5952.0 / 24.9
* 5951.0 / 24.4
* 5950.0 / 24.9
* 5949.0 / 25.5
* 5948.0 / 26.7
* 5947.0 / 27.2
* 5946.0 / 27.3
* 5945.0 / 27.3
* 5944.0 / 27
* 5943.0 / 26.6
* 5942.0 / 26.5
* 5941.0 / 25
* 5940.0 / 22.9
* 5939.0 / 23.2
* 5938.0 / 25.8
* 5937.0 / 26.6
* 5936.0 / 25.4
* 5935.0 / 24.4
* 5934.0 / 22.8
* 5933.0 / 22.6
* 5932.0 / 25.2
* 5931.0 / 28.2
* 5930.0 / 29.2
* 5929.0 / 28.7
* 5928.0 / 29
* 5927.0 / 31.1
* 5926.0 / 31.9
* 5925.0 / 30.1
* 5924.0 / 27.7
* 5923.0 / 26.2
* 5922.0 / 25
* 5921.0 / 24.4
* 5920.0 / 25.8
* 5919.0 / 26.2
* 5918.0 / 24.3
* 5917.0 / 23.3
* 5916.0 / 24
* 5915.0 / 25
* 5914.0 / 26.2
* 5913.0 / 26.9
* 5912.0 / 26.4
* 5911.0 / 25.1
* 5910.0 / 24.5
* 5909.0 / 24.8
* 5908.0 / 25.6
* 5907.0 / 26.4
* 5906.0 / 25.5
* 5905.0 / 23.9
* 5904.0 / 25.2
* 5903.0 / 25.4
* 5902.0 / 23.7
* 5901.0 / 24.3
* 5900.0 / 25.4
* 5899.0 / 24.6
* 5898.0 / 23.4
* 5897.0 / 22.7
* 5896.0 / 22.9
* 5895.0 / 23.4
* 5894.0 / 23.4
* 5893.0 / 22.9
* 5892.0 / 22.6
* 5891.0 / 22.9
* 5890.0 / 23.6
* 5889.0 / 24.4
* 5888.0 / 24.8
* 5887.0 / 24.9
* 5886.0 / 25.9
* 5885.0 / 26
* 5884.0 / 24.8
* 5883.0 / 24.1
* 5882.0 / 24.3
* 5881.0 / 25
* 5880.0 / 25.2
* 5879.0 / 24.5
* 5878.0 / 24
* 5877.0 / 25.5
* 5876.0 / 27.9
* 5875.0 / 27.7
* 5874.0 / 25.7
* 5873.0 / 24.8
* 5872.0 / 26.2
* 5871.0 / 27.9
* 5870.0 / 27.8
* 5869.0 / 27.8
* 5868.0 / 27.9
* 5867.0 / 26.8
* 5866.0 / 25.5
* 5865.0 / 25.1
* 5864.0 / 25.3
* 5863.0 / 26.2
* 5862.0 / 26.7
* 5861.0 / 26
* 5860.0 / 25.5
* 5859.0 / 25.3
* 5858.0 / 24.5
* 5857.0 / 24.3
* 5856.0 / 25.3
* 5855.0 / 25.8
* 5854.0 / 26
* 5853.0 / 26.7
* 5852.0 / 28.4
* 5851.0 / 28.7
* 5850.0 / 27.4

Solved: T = 5.1 Angstrom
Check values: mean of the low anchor 26.6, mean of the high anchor 28.5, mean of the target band 24.9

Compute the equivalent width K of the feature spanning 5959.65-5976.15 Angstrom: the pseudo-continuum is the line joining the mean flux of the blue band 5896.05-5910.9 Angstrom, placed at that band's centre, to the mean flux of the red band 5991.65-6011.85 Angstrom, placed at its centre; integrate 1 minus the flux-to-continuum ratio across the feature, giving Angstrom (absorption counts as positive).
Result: -1.6 Angstrom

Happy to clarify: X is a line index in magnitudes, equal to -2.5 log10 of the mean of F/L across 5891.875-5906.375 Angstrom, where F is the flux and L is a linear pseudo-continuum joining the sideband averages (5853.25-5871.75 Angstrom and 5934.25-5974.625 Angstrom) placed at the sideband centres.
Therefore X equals 0.10 mag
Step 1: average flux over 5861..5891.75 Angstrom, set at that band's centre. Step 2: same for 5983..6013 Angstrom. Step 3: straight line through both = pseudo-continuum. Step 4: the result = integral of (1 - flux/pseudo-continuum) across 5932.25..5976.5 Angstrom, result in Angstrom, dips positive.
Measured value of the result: -1.9 Angstrom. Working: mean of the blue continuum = 25.6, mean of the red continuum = 25.4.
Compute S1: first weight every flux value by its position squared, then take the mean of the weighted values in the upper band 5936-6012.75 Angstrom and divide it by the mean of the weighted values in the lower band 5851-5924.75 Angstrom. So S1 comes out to 1.07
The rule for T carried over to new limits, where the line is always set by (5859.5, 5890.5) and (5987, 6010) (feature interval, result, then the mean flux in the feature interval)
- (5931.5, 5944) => 0.4 Angstrom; 24.8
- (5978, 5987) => -0.1 Angstrom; 25.8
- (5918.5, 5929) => -0.9 Angstrom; 27.8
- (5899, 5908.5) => 0.2 Angstrom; 25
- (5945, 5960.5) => -0.9 Angstrom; 27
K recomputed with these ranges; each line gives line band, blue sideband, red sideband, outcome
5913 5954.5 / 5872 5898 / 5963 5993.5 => -0.7 Angstrom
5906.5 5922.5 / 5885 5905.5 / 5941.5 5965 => -0.1 Angstrom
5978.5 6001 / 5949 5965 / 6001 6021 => 0.1 Angstrom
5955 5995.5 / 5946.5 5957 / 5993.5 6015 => -1.2 Angstrom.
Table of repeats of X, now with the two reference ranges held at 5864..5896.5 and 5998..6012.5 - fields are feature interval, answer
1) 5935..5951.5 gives -0.03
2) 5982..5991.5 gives -0.03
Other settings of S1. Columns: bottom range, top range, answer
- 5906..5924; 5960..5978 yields 1.10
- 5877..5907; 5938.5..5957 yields 1.10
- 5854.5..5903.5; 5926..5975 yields 1.10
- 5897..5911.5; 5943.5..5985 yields 1.11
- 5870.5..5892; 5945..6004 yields 1.09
